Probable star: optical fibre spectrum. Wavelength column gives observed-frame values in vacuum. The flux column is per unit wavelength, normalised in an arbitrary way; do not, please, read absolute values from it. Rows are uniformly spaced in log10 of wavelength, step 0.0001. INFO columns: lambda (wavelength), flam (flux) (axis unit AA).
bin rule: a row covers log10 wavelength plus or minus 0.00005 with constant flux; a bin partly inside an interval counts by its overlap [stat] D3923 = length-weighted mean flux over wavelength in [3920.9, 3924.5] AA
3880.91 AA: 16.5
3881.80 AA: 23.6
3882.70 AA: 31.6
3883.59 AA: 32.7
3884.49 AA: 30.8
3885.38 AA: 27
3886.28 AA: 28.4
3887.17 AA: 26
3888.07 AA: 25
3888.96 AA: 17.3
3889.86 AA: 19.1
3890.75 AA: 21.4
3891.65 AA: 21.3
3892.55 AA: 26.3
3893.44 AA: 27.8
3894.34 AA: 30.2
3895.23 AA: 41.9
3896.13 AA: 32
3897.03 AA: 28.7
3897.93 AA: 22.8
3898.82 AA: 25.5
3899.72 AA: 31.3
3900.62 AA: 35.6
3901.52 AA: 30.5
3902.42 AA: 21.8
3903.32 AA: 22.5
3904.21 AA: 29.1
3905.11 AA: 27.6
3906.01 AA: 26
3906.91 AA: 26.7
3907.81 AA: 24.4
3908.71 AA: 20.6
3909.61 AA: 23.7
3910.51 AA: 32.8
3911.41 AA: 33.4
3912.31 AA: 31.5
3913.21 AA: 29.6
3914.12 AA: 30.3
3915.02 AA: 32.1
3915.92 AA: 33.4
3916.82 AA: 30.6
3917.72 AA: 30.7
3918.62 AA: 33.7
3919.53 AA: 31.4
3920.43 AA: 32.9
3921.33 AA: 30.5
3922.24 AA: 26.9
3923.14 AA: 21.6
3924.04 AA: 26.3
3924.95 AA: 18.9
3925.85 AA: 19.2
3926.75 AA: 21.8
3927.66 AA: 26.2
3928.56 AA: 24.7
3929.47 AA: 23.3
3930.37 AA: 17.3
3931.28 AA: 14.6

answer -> 26.2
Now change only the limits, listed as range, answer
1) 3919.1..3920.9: 32.2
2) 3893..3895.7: 33.3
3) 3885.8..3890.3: 23.2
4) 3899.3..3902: 32.3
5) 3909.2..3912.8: 30.4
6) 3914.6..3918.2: 31.8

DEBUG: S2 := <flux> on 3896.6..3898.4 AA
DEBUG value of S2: 25.8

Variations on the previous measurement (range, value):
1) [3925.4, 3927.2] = 20.6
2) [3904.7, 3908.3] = 26.1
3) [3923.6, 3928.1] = 22.4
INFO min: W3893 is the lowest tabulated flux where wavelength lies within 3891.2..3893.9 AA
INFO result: 21.3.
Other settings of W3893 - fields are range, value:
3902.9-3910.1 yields 20.6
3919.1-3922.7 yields 26.9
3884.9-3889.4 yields 17.3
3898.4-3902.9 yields 21.8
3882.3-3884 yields 31.6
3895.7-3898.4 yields 22.8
